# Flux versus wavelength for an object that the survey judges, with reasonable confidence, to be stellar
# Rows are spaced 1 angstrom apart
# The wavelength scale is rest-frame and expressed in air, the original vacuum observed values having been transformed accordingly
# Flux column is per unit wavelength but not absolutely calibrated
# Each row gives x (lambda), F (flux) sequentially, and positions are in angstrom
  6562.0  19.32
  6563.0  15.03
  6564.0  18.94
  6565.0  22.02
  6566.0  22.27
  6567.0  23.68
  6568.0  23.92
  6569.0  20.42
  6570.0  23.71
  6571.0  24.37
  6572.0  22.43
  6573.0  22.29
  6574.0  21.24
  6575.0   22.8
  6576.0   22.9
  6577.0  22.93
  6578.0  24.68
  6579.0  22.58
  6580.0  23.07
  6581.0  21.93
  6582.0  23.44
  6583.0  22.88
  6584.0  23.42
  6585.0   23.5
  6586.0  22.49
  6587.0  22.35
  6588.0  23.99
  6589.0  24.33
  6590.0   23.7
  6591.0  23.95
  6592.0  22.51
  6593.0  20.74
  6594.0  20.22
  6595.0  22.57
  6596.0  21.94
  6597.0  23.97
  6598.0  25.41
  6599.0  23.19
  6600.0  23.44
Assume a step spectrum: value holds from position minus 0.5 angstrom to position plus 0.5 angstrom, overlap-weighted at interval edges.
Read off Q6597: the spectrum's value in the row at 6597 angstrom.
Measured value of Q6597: 23.97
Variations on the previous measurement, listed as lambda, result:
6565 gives 22.02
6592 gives 22.51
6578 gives 24.68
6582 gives 23.44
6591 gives 23.95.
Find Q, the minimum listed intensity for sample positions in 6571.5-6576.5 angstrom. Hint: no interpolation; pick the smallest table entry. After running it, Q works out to 21.24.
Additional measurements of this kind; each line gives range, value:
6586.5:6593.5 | 20.74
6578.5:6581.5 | 21.93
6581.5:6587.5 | 22.35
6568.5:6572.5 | 20.42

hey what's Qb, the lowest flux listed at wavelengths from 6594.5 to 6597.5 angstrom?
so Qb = 21.94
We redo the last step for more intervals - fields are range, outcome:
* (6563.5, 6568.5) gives 18.94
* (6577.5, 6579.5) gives 22.58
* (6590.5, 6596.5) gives 20.22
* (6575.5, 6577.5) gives 22.9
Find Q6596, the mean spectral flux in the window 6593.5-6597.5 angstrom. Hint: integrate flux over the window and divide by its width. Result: 22.2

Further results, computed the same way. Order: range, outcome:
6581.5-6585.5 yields 23.3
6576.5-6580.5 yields 23.3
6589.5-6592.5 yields 23.4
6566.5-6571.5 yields 23.2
